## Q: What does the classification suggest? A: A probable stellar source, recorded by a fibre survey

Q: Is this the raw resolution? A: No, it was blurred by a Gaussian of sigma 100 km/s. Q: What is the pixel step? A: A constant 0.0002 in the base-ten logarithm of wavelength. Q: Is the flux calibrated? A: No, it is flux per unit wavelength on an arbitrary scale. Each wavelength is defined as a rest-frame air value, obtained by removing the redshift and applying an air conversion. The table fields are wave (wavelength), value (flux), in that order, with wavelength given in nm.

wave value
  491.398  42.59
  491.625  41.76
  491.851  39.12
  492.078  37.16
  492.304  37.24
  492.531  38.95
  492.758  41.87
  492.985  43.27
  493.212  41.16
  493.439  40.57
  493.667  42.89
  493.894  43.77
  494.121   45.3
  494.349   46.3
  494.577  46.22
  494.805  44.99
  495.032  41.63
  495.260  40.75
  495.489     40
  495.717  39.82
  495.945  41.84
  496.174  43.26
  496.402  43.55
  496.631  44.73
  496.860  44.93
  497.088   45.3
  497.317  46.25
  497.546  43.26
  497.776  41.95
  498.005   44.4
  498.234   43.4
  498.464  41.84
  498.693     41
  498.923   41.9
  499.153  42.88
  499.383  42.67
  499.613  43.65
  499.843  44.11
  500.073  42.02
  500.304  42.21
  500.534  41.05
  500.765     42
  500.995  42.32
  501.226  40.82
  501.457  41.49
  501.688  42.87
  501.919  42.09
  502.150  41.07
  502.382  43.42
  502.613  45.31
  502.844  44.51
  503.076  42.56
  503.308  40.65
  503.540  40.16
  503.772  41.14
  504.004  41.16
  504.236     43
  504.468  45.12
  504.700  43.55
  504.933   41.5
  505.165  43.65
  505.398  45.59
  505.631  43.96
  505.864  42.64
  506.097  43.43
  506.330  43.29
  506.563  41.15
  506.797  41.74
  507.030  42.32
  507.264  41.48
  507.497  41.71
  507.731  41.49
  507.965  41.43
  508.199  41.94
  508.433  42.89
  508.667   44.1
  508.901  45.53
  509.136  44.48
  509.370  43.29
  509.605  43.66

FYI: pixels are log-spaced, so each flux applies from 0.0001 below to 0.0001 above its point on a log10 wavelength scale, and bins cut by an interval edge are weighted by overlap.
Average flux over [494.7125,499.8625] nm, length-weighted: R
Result 42.9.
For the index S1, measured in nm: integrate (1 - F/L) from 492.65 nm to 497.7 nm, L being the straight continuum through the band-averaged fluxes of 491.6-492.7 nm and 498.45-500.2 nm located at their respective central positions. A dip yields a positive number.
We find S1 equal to -0.36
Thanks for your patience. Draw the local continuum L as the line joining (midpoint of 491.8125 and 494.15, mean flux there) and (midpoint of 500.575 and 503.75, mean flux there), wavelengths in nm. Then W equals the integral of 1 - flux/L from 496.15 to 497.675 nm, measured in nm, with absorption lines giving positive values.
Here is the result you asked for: -0.11 nm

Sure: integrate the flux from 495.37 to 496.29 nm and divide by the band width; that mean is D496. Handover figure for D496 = 41.2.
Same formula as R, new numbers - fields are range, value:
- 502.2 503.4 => 43.2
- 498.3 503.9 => 42.2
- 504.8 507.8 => 42.6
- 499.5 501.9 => 42.2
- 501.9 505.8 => 42.9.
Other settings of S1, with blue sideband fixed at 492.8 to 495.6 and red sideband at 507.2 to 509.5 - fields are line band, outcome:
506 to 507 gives 0.012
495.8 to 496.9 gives -0.012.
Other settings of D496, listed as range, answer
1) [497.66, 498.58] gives 42.9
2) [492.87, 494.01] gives 42.4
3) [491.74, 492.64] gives 38.1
